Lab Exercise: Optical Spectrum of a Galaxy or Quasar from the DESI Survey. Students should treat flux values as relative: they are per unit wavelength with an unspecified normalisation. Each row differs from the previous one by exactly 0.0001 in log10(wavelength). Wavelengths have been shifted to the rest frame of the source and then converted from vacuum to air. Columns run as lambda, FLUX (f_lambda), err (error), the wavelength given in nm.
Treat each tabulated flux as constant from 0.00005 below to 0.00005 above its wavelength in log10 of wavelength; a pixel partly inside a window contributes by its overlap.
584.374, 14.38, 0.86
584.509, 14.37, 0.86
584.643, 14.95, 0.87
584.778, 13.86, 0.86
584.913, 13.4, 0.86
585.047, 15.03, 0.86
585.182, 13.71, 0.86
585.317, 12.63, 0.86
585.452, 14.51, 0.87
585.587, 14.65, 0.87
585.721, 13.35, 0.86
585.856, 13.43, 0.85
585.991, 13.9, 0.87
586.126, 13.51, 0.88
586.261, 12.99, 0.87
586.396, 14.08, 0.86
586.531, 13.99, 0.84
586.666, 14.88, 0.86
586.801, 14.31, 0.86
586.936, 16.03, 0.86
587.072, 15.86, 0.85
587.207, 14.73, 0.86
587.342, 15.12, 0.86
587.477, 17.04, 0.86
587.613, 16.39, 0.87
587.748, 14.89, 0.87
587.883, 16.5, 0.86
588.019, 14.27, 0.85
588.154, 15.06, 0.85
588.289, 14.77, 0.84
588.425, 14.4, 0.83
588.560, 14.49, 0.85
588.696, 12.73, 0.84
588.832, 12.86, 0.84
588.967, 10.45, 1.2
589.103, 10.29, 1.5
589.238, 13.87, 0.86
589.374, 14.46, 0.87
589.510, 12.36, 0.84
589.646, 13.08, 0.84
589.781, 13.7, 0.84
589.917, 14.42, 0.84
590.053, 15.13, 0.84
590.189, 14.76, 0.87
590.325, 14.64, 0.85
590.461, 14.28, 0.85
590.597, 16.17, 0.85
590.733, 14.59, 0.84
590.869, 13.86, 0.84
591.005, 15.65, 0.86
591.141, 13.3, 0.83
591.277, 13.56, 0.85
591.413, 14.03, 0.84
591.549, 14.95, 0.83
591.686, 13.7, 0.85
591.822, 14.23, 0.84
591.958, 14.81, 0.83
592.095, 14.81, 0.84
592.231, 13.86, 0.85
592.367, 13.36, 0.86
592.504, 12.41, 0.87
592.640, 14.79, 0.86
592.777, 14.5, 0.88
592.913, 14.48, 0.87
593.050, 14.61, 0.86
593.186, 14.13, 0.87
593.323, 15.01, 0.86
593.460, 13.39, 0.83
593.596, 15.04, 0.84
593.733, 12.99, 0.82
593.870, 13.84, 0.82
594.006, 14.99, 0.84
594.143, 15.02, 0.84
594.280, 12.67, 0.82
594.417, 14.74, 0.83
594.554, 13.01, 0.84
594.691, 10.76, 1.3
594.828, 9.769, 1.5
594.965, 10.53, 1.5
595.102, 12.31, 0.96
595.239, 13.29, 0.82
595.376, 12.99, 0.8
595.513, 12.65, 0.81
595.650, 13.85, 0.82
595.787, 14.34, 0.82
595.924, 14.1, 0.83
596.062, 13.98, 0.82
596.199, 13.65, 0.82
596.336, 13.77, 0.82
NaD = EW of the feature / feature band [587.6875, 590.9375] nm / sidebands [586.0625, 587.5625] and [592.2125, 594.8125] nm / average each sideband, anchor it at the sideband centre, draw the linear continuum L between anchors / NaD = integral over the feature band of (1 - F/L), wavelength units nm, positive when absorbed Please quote 0.09 nm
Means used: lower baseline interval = 14.8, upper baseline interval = 13.8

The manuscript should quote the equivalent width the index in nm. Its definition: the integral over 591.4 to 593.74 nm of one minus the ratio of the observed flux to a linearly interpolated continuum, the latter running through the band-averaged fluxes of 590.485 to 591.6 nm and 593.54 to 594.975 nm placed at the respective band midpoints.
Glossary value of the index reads -0.06 nm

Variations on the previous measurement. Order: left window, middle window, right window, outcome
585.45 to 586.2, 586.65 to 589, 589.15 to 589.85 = -0.200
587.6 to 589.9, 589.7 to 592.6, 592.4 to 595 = -0.137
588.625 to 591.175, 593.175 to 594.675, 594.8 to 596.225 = -0.092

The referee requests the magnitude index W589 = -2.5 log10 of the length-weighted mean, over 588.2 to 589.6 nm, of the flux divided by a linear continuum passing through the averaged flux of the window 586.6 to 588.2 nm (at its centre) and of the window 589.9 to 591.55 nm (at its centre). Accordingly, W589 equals 0.15 mag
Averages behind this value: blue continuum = 15.4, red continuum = 14.6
